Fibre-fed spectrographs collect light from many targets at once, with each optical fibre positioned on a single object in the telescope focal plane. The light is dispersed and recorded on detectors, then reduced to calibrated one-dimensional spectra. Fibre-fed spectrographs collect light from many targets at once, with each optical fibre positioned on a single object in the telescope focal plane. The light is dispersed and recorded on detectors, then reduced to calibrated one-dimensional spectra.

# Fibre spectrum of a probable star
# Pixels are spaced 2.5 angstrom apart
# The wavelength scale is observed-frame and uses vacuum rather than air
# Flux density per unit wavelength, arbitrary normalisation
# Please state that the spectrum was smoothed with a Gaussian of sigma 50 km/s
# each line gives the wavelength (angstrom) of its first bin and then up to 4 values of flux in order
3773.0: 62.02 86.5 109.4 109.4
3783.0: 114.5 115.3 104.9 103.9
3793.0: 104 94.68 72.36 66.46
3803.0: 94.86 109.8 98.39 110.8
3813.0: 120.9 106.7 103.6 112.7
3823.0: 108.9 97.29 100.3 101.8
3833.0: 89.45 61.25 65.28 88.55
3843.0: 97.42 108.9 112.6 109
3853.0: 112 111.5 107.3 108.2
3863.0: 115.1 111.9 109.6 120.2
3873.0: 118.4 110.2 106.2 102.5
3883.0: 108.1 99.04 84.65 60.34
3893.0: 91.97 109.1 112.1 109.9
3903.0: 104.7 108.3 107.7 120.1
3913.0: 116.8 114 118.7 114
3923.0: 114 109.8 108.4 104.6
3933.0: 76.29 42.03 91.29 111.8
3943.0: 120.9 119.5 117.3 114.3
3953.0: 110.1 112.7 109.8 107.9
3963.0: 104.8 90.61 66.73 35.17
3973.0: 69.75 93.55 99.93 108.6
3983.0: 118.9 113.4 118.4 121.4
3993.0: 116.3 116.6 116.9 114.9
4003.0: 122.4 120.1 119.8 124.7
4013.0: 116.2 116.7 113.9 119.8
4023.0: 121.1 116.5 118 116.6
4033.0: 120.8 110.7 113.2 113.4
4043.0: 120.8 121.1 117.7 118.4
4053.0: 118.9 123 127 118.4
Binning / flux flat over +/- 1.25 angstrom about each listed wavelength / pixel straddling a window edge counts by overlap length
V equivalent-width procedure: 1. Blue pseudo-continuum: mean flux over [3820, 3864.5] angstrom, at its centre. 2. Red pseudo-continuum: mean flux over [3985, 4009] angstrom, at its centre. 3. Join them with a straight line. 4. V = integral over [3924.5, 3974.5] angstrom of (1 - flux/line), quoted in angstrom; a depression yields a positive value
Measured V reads 7.29 angstrom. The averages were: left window 100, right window 118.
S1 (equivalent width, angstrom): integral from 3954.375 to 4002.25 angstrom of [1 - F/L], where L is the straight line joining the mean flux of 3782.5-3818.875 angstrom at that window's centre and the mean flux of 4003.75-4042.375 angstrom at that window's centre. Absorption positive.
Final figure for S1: 5.1 angstrom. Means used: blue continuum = 101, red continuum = 118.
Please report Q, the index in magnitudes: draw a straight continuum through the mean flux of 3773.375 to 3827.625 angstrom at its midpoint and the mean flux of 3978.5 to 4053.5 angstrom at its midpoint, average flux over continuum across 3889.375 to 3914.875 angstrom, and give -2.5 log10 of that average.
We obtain 0.045 mag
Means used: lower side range 101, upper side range 117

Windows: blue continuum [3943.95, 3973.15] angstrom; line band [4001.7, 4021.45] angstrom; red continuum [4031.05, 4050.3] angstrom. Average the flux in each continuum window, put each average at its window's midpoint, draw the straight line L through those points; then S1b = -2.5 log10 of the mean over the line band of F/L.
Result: -0.086 mag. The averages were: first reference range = 97.8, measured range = 119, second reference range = 117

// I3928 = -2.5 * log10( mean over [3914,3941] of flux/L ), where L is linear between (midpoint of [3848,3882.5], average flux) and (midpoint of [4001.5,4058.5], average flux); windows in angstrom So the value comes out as 0.14 mag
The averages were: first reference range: 111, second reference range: 119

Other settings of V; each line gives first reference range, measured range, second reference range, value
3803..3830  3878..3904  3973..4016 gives 2.58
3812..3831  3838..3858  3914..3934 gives 0.68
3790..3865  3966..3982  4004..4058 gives 4.68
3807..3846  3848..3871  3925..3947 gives -3.13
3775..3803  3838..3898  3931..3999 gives -2.56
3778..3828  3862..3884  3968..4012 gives -1.52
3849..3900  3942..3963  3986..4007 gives 0.03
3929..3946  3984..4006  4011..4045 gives -1.82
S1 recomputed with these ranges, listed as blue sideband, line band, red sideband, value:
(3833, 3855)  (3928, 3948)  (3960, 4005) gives 0.49 angstrom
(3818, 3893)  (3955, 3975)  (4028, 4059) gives 4.43 angstrom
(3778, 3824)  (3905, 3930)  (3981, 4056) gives -0.47 angstrom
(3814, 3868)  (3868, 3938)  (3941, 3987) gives -1.33 angstrom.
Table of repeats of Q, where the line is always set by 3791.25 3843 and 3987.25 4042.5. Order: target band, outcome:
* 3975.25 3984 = 0.07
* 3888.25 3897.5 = 0.17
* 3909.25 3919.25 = -0.11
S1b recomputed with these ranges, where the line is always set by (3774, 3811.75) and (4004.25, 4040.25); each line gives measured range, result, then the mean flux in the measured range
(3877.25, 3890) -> 0.10 mag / 97.5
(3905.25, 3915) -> -0.05 mag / 114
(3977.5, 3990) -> 0.01 mag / 113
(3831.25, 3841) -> 0.32 mag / 76.5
